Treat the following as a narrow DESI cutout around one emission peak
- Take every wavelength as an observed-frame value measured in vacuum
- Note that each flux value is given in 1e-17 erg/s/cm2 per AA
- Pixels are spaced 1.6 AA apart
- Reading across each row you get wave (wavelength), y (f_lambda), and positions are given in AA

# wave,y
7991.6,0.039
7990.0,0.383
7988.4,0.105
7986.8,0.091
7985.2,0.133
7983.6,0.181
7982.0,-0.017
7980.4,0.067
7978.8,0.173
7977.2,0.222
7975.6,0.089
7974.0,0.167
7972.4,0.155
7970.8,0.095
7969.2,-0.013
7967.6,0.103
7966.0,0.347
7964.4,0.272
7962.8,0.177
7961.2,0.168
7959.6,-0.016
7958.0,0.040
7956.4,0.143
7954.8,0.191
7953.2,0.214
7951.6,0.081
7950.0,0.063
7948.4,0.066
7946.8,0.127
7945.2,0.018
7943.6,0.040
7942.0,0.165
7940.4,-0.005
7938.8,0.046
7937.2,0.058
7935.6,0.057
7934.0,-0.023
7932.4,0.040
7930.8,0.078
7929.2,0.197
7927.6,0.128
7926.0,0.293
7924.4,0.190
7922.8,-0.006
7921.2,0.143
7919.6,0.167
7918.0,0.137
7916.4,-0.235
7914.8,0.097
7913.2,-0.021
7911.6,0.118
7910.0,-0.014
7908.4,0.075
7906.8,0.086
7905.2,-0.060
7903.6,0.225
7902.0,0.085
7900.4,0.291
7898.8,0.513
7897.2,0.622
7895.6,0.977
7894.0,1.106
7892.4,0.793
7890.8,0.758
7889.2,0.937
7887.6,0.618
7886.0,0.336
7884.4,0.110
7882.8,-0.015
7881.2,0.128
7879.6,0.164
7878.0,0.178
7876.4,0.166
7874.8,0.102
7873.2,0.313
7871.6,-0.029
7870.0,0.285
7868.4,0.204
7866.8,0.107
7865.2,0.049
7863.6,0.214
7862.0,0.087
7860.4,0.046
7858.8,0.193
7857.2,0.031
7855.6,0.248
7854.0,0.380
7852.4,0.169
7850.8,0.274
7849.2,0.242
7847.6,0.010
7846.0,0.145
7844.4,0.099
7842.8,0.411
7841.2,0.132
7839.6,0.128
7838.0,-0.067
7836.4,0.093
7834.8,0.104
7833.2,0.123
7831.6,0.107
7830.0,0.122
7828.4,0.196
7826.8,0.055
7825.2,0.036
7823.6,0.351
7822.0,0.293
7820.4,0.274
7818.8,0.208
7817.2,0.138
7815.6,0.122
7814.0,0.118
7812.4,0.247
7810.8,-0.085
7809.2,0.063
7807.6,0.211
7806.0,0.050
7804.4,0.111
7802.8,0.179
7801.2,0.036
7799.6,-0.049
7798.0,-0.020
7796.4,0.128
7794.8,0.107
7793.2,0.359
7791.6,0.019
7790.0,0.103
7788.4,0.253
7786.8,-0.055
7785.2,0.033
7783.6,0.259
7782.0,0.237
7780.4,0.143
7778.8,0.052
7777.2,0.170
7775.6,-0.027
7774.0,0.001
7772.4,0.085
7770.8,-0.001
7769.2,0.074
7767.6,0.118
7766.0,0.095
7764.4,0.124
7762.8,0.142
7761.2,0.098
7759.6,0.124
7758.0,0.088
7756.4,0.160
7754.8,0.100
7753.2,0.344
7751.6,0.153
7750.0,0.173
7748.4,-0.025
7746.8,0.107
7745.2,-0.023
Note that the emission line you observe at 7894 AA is [O II] 3727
